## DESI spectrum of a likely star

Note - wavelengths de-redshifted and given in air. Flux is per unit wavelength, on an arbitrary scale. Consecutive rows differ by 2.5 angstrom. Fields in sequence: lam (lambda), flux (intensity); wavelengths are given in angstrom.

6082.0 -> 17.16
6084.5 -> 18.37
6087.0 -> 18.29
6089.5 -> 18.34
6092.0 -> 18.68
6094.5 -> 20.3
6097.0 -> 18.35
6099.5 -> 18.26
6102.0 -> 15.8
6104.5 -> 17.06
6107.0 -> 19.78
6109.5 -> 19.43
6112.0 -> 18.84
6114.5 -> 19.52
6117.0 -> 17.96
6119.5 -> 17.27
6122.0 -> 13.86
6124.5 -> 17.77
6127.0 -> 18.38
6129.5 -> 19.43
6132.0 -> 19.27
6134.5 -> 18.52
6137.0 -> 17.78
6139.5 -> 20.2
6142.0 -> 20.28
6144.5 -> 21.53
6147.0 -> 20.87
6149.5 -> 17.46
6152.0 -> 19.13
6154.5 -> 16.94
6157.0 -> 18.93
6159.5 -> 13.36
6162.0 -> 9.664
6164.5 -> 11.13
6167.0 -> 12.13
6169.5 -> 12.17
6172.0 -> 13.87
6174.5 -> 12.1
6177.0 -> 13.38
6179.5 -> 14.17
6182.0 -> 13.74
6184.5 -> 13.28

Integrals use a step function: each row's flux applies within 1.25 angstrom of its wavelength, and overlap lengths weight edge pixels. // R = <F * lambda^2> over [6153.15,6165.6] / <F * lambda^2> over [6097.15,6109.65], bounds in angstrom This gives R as 0.80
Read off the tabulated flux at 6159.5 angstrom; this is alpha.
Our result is 13.36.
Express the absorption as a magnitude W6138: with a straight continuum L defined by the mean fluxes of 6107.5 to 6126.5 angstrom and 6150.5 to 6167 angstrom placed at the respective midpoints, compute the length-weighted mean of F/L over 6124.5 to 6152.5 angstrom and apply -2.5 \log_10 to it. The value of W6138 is -0.19 mag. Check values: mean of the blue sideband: 17.9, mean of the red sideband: 14.7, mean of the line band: 19.3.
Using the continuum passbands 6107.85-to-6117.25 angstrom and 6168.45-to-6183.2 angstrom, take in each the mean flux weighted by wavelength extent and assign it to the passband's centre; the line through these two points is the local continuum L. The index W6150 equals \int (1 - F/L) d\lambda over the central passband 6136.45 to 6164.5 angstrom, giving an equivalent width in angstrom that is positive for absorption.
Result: -3.3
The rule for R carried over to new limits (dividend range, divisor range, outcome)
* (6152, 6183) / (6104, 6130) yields 0.77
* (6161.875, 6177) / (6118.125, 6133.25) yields 0.70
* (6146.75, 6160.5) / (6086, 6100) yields 0.96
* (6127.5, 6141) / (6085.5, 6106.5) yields 1.06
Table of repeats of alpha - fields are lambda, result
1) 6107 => 19.78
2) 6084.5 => 18.37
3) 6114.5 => 19.52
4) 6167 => 12.13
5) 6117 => 17.96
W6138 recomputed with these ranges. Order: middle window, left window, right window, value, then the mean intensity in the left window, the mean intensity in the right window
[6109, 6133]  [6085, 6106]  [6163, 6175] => -0.13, 18.2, 12.2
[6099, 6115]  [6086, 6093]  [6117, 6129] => -0.04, 18.4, 17.1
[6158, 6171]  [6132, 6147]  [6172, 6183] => 0.29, 19.7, 13.4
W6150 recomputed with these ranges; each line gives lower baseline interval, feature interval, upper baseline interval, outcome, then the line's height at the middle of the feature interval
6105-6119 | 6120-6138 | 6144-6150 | 1.5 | 19.5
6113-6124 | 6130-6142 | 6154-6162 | -2.0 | 16.4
